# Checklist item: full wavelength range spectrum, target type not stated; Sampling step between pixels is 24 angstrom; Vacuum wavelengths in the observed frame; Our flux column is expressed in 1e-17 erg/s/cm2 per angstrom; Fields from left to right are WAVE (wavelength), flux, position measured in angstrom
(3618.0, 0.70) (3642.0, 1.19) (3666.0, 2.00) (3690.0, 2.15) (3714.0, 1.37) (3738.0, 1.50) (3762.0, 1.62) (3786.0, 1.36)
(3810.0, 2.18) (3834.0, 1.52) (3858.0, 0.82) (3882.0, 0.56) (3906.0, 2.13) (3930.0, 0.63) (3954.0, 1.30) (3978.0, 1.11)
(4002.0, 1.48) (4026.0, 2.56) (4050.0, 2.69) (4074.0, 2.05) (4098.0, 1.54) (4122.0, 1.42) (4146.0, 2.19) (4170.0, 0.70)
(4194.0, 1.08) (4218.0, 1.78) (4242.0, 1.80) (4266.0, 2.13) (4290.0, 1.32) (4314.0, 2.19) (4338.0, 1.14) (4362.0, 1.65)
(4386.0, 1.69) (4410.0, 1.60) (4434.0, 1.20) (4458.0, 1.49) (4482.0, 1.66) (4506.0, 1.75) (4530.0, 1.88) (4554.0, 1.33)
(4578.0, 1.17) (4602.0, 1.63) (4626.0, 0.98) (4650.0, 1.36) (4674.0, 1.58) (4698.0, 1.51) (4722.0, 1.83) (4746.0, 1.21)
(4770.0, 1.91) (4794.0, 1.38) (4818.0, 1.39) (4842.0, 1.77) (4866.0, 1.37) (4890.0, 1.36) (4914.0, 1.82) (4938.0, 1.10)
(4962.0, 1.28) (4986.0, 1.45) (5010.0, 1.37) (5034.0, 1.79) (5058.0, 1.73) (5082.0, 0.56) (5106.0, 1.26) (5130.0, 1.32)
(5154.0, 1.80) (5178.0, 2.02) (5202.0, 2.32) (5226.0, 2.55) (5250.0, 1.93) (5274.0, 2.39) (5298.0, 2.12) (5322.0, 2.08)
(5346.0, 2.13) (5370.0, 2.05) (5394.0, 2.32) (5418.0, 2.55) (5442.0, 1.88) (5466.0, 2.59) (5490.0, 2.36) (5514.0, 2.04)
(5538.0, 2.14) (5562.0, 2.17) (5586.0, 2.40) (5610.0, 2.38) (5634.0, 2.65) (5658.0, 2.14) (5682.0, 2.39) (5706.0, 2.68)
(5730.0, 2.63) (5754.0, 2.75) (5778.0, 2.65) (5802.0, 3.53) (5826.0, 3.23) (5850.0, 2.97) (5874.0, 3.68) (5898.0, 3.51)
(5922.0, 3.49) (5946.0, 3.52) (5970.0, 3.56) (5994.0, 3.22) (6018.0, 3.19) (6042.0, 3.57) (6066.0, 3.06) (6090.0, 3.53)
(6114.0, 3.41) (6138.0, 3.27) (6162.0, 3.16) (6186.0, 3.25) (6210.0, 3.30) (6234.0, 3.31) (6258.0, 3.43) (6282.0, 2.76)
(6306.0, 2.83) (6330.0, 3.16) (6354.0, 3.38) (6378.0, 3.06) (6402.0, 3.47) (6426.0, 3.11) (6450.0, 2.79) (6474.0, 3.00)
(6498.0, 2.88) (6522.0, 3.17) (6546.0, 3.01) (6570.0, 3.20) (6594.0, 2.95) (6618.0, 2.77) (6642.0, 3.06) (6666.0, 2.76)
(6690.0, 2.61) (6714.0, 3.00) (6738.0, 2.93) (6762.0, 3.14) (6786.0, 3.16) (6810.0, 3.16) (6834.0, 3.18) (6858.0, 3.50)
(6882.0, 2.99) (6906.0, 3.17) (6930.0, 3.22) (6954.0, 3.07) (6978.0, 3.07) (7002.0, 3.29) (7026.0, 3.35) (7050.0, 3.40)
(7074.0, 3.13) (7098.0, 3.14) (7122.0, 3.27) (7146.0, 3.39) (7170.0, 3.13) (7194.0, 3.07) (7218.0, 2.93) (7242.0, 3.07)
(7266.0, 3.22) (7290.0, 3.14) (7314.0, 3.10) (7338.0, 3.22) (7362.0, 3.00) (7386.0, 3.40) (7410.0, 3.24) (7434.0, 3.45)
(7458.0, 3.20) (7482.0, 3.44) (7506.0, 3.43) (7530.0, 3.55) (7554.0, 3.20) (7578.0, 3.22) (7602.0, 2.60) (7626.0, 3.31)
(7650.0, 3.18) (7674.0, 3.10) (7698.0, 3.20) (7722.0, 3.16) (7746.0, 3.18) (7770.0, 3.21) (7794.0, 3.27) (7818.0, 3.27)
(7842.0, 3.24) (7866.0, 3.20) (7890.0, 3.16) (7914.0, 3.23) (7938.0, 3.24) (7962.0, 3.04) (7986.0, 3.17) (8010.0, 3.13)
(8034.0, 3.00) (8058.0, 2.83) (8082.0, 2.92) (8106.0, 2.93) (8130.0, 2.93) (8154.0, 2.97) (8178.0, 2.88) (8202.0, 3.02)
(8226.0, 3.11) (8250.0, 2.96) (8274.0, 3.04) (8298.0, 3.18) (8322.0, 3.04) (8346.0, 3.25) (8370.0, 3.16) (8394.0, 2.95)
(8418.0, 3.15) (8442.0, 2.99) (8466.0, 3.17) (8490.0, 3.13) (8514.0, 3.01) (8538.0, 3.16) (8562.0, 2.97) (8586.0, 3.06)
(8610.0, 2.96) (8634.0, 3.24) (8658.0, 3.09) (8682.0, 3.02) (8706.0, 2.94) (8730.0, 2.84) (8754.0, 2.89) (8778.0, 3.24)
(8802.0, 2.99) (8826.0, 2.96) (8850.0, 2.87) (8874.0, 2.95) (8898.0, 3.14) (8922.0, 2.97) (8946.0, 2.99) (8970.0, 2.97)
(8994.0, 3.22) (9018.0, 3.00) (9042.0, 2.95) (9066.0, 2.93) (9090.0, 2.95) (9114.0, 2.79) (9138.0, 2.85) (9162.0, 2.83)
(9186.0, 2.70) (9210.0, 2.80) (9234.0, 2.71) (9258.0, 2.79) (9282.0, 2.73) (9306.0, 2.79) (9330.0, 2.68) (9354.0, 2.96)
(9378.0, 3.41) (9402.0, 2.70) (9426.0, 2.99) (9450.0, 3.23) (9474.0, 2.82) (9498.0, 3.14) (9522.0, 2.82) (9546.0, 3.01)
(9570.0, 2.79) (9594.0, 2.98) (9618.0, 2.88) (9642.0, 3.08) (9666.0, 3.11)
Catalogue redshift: 0.29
